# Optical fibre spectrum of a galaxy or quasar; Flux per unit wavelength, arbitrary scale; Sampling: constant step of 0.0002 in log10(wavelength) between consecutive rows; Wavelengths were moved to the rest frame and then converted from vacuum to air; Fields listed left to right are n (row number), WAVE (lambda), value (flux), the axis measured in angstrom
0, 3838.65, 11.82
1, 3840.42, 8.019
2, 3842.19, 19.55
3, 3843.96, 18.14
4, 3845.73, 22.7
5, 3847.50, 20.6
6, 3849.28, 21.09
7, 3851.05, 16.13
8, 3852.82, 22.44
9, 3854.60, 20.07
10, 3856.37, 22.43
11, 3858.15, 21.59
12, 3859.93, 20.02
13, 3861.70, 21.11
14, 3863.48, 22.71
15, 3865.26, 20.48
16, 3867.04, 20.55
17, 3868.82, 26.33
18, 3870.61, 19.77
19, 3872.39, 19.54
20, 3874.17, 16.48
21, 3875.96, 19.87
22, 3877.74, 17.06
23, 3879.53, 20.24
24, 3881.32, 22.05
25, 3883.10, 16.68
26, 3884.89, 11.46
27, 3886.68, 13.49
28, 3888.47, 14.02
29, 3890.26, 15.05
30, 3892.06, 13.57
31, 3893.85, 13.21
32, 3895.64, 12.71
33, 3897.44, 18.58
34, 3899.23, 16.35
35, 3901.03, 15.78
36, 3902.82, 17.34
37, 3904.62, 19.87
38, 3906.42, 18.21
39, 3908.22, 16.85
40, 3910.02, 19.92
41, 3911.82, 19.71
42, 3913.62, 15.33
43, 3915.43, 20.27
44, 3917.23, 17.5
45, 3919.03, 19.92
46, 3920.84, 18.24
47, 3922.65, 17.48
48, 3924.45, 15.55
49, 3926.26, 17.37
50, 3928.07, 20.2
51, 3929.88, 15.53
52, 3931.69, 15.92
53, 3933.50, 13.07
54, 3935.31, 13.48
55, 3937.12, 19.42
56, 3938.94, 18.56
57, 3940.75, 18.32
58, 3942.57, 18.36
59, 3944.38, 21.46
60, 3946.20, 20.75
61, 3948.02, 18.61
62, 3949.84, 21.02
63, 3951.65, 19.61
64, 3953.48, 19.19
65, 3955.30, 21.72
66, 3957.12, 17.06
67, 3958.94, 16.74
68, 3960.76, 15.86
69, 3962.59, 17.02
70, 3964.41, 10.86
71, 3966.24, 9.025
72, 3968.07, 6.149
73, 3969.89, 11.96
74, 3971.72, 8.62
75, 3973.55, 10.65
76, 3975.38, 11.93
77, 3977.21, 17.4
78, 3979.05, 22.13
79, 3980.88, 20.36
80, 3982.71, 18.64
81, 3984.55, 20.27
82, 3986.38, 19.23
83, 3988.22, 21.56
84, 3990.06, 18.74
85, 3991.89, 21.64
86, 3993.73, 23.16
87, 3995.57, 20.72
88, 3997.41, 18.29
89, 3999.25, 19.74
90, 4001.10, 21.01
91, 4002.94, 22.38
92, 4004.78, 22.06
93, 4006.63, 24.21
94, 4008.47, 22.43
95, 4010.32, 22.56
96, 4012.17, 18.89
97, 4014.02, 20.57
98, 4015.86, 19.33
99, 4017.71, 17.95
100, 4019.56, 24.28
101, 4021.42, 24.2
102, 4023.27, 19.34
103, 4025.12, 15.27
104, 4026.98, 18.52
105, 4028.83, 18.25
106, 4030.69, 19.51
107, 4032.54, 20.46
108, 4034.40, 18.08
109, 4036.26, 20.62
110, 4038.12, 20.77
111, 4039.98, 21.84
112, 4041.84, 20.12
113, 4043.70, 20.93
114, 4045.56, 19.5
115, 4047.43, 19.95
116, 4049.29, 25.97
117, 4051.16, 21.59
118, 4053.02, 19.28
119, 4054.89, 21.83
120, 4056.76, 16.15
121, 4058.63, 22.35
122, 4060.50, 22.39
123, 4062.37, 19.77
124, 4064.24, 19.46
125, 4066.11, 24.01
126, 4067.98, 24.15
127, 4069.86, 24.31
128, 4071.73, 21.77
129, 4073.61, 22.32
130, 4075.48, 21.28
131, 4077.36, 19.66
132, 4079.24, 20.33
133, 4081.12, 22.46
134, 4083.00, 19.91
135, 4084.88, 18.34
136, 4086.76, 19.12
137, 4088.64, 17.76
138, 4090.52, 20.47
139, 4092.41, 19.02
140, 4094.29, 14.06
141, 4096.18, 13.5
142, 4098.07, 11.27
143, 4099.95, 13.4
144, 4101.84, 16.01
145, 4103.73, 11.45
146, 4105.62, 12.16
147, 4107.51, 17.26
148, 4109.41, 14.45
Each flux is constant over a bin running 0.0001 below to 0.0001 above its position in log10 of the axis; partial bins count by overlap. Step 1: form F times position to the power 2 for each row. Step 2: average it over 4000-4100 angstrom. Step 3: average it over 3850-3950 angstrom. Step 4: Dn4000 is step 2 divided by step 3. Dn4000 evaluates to 1.20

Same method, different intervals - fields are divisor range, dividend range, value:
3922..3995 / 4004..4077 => 1.27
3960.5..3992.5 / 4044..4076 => 1.44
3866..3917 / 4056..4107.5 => 1.18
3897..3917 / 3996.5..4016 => 1.23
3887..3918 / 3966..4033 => 1.19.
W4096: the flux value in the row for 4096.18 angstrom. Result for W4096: 13.5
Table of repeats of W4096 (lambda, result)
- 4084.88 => 18.34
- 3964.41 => 10.86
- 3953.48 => 19.19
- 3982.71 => 18.64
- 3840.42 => 8.019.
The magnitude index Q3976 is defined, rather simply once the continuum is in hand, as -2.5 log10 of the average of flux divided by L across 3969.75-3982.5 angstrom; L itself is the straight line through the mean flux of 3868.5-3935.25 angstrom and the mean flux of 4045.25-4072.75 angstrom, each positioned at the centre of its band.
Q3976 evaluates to 0.26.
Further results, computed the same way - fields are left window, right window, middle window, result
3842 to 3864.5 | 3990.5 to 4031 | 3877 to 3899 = 0.30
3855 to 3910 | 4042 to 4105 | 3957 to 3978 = 0.43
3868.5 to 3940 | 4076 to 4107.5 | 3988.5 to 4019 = -0.22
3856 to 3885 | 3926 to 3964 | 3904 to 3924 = 0.03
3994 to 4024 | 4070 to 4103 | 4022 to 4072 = -0.05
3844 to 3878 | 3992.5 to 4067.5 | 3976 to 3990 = 0.05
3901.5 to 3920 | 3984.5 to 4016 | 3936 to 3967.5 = 0.11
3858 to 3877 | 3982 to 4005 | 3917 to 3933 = 0.18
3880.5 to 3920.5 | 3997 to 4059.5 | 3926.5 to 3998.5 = 0.08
